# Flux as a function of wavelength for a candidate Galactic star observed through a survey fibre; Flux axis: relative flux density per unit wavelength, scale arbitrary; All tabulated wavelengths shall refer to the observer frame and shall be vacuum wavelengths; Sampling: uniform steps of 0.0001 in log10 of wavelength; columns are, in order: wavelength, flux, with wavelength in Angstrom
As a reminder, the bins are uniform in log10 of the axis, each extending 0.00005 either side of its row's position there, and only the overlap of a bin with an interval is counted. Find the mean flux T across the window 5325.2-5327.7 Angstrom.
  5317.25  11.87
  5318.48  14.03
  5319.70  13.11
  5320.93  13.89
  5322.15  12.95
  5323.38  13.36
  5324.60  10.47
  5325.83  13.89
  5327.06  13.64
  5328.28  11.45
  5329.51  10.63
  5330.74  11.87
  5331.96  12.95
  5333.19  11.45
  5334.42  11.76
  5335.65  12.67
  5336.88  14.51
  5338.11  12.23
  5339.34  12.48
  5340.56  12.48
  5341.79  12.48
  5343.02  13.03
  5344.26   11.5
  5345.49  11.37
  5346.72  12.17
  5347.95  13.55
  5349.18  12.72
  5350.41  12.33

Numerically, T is 13.7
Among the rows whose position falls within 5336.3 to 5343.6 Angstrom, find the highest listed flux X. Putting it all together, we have 14.51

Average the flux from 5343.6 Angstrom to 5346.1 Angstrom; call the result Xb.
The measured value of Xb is 11.4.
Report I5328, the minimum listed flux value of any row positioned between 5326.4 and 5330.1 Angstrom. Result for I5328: 10.63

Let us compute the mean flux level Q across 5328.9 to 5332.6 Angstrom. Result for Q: 11.8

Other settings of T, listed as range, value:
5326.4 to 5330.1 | 11.9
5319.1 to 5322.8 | 13.3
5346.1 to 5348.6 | 12.9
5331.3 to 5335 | 12.1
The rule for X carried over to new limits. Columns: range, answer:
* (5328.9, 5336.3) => 12.95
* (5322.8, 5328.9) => 13.89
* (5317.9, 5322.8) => 14.03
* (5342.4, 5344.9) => 13.03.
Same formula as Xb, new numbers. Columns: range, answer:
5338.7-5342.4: 12.5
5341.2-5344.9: 12.3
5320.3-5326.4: 12.9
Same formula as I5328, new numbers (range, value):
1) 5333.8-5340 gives 11.76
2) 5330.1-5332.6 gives 11.87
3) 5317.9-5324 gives 12.95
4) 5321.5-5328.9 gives 10.47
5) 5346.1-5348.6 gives 12.17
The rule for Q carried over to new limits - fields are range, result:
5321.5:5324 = 13.2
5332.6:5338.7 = 12.5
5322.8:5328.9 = 12.6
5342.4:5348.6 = 12.3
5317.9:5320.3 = 13.6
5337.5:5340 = 12.4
